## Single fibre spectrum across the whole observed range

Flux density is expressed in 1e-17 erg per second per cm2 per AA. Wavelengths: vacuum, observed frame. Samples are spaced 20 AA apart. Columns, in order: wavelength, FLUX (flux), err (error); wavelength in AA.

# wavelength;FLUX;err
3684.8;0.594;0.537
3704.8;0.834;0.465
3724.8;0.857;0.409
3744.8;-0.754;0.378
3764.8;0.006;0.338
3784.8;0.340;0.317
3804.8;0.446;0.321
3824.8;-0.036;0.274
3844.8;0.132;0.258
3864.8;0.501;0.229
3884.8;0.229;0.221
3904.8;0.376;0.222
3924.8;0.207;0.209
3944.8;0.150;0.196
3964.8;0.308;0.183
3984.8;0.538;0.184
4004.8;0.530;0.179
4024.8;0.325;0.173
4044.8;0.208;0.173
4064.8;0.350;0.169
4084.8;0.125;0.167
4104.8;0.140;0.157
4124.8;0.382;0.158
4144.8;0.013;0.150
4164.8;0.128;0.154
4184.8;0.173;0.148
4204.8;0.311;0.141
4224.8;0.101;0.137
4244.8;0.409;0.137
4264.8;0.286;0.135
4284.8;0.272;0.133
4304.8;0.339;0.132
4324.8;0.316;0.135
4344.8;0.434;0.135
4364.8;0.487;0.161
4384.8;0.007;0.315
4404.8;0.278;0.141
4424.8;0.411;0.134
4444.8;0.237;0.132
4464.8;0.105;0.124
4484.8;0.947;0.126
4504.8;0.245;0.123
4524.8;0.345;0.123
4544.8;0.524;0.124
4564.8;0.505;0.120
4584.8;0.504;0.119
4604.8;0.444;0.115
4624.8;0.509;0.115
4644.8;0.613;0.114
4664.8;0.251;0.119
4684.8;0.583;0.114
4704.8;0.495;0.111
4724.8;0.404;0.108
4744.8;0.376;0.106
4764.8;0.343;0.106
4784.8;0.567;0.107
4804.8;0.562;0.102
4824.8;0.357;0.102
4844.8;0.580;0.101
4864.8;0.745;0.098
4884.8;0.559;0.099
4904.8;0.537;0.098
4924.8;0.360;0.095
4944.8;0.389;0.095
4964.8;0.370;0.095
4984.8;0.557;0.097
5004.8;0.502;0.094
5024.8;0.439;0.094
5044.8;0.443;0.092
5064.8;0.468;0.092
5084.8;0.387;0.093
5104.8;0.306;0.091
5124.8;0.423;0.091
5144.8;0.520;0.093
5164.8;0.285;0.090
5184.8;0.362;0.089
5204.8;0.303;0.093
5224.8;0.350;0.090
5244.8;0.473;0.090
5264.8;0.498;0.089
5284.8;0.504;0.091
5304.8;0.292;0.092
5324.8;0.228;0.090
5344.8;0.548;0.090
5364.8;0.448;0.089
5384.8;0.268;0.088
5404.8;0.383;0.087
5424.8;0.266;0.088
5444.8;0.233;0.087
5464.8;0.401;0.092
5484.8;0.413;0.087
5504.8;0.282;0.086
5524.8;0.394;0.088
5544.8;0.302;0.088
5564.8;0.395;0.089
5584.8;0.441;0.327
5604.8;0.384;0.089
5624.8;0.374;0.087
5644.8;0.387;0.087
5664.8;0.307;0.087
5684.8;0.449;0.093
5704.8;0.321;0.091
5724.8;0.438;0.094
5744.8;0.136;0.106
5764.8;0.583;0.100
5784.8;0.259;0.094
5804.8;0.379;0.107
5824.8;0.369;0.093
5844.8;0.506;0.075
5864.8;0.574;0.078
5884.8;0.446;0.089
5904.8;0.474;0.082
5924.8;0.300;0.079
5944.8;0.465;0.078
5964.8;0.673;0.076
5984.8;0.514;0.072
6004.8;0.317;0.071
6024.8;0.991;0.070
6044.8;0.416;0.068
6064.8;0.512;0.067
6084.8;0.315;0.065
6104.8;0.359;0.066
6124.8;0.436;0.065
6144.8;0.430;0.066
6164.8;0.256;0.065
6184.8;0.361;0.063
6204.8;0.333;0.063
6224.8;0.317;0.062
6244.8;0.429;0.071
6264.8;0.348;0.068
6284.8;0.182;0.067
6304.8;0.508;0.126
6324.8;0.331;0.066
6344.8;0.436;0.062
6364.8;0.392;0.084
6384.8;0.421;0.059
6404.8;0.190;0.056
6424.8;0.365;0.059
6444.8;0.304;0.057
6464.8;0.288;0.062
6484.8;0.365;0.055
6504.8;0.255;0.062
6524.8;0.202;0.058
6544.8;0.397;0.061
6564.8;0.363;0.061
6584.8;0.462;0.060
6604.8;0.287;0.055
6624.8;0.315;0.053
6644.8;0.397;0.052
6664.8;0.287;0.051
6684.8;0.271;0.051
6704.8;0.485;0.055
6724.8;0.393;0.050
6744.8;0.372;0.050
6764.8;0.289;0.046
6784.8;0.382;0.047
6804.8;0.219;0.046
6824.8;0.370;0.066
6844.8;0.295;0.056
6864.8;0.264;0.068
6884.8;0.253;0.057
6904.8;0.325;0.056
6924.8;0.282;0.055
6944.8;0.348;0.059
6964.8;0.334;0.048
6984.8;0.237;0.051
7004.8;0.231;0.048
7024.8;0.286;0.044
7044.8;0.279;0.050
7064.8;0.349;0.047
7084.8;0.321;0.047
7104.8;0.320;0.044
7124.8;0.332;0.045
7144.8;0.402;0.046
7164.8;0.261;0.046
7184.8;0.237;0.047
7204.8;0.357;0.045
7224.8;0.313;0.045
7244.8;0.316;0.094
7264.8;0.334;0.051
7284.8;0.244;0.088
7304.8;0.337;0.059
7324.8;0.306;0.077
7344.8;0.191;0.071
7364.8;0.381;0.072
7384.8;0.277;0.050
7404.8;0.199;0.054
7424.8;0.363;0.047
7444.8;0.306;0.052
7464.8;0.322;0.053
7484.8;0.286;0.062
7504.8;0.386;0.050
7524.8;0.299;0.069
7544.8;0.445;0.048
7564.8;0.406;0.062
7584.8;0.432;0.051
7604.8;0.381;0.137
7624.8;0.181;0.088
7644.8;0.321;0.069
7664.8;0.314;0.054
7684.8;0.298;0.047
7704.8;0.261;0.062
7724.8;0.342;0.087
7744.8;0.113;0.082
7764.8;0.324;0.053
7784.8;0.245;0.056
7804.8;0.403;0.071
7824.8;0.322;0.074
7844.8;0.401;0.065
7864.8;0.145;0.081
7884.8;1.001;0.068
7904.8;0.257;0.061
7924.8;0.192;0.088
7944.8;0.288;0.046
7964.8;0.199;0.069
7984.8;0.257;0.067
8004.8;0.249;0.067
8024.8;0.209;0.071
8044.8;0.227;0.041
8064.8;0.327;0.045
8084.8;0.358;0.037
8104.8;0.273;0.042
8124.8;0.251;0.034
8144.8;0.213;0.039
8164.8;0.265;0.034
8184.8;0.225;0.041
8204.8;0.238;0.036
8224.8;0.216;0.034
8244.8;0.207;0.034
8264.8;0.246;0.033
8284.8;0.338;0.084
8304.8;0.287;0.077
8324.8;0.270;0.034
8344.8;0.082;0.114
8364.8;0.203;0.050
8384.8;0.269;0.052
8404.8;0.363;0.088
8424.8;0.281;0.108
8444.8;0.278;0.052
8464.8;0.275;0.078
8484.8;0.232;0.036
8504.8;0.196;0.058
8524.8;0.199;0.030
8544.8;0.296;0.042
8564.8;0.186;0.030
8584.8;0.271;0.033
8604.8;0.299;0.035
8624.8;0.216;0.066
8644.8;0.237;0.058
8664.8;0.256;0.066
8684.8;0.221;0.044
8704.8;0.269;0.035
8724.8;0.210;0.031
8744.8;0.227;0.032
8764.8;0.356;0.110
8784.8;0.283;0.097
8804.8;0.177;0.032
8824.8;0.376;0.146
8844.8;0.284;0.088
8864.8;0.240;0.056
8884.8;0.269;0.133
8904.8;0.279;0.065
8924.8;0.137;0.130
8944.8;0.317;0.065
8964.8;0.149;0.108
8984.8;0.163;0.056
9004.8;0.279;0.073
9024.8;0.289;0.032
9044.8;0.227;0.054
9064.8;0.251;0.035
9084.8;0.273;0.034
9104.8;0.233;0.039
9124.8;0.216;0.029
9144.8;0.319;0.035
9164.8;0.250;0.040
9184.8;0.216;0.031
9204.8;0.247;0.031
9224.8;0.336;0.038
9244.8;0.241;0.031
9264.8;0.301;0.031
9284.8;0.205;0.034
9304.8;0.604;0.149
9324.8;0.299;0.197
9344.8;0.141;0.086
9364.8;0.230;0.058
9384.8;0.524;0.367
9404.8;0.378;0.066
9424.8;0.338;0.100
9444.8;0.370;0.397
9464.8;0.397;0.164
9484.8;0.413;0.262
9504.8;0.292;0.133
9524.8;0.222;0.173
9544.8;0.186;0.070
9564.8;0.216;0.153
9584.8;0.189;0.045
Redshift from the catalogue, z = 0.20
